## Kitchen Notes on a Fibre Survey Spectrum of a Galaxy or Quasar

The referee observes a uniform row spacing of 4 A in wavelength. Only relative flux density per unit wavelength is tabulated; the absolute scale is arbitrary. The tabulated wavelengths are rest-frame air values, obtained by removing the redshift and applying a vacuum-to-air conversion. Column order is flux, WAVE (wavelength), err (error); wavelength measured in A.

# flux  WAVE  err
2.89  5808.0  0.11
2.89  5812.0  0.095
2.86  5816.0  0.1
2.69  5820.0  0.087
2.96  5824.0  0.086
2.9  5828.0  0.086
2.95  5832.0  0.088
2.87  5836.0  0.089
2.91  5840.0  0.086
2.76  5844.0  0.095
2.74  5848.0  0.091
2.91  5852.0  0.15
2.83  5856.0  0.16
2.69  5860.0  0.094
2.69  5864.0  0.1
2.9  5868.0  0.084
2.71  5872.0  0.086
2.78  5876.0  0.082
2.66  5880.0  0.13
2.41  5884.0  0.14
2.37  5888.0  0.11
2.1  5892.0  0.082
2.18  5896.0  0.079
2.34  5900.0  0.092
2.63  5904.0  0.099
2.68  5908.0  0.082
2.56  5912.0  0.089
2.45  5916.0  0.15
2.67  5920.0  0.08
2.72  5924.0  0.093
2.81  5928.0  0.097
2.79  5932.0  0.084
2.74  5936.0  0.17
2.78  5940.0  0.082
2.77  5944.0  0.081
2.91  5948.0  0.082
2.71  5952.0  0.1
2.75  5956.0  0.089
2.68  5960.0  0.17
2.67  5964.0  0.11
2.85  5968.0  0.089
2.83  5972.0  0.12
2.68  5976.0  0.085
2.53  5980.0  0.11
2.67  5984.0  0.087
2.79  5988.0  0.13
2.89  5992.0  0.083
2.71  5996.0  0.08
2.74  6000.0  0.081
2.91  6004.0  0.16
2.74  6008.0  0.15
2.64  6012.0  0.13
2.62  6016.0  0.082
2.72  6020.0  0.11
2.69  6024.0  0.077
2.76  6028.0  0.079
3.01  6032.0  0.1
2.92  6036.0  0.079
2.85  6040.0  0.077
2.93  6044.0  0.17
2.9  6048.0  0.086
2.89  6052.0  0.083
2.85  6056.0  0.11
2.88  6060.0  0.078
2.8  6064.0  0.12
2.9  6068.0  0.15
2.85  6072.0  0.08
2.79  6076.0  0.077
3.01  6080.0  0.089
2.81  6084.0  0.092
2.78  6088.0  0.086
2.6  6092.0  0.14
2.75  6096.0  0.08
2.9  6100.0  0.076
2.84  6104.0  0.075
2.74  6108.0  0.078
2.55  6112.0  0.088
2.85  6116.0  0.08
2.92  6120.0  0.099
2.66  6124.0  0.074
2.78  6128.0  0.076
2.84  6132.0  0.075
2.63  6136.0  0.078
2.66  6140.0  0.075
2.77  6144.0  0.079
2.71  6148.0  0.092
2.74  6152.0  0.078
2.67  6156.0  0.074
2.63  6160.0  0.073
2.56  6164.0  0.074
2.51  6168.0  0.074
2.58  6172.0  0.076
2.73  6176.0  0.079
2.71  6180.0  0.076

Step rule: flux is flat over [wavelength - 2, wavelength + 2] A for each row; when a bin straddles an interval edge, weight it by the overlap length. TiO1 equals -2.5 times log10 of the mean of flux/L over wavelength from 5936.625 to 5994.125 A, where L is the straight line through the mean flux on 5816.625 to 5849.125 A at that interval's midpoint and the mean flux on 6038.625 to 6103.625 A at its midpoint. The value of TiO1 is 0.04 mag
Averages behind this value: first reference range 2.85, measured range 2.75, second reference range 2.84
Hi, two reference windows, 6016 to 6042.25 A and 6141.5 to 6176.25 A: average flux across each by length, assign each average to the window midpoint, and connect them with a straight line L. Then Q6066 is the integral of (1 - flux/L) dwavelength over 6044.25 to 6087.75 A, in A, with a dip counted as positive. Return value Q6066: -1.6 A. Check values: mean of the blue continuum 2.81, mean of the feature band 2.87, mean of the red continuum 2.65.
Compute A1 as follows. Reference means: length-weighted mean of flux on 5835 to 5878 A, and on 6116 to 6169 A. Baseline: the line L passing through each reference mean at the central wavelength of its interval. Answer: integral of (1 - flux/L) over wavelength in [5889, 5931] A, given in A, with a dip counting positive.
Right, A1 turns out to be 4.0 A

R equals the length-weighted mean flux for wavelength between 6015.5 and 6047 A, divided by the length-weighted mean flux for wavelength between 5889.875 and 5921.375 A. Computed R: 1.15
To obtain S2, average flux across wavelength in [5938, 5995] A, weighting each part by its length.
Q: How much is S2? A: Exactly 2.75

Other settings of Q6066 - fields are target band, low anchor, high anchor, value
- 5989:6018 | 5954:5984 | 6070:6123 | -0.2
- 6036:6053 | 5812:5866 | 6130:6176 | -1.1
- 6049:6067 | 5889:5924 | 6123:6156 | -1.6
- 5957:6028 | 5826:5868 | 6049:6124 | 2.3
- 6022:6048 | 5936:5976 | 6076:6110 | -0.7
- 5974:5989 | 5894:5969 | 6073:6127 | 0.2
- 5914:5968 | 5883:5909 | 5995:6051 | -4.4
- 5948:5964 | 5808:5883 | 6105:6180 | 0.2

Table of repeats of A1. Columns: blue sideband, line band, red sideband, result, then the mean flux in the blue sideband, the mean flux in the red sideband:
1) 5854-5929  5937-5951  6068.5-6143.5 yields -0.9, 2.59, 2.78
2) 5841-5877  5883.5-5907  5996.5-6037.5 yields 3.6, 2.78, 2.77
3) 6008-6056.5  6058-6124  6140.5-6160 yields -1.1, 2.81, 2.71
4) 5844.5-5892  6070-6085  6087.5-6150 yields -0.7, 2.68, 2.75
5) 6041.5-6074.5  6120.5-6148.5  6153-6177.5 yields -0.4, 2.87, 2.62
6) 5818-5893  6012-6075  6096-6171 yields -2.5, 2.74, 2.72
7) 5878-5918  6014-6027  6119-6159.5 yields -0.5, 2.44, 2.73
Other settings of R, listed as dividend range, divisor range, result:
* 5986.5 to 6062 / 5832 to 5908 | 1.06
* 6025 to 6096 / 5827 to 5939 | 1.07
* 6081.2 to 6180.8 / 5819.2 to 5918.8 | 1.02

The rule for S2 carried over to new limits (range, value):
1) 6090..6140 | 2.75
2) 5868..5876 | 2.77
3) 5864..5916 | 2.53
